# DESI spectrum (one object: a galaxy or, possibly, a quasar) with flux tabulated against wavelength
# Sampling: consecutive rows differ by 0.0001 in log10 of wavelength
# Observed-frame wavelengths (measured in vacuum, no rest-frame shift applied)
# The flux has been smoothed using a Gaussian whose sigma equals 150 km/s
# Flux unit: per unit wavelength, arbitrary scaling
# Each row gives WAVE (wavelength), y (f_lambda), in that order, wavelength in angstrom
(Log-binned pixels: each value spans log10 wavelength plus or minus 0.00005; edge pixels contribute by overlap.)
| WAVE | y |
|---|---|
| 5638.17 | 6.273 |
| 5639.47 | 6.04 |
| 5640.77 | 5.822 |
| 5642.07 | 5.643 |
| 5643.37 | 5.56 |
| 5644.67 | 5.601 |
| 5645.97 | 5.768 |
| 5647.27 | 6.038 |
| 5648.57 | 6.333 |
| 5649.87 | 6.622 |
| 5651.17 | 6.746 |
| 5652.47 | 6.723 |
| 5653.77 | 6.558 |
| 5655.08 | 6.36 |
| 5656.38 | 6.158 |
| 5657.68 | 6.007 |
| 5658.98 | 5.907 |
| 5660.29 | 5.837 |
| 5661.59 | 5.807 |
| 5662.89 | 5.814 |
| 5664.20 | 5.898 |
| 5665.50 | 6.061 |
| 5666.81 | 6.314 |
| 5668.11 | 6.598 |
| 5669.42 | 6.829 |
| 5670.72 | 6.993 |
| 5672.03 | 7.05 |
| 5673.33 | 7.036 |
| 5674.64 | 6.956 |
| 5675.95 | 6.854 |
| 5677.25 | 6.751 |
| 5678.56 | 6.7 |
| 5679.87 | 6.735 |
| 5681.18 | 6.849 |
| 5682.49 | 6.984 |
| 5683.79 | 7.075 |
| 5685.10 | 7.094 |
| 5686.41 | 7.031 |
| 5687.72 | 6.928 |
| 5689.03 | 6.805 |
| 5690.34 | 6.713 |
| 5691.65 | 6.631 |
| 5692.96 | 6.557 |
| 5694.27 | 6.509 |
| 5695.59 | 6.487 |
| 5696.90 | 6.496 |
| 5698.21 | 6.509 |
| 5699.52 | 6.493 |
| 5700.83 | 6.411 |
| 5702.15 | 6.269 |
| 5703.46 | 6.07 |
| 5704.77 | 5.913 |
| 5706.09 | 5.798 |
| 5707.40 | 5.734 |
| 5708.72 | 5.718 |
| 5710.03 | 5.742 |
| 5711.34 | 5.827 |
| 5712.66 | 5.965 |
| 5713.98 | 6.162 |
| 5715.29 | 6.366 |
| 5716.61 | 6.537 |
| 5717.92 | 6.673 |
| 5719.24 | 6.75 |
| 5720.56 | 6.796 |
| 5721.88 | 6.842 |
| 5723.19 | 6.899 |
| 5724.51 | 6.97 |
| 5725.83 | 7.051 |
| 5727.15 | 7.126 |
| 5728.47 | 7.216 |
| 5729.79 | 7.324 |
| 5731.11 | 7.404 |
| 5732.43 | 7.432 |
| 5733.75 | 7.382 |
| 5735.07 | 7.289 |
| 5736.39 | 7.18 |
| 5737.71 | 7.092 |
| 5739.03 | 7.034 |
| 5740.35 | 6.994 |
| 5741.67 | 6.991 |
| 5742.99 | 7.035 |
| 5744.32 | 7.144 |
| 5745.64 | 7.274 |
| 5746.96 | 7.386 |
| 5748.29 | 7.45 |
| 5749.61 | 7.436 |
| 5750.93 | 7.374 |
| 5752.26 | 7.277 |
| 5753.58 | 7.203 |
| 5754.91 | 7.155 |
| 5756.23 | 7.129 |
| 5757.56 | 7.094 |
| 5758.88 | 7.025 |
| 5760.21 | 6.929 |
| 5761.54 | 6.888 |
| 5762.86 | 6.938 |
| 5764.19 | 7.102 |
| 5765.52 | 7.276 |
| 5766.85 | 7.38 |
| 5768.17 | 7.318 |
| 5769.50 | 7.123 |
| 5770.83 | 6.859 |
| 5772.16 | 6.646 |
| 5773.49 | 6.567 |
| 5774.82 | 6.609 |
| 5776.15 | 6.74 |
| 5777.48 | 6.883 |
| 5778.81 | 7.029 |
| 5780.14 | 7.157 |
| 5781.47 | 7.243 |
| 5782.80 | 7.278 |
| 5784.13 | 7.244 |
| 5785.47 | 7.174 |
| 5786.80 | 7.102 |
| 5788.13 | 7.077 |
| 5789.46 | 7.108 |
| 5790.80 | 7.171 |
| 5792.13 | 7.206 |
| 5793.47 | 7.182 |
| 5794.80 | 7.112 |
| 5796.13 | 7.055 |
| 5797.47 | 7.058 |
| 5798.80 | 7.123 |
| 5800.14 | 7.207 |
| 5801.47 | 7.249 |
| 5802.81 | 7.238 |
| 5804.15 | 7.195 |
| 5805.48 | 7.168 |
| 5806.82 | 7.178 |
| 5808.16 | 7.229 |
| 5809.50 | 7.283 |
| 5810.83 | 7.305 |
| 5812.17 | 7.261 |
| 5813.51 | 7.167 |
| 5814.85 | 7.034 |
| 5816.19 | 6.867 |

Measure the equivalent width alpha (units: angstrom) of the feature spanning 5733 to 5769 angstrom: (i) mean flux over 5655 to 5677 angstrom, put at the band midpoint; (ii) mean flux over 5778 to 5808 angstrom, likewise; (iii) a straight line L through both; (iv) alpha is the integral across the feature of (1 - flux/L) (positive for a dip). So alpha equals -1.4 angstrom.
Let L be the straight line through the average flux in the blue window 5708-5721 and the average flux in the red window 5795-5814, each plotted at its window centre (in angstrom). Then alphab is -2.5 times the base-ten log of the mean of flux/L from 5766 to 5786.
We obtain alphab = -0.02 mag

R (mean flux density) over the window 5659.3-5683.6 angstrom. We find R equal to 6.56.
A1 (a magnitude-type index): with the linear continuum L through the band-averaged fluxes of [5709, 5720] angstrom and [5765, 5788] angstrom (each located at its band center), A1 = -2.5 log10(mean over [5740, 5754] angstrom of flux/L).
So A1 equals -0.09 mag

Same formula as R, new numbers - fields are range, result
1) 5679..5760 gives 6.8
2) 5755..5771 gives 7.1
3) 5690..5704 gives 6.46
